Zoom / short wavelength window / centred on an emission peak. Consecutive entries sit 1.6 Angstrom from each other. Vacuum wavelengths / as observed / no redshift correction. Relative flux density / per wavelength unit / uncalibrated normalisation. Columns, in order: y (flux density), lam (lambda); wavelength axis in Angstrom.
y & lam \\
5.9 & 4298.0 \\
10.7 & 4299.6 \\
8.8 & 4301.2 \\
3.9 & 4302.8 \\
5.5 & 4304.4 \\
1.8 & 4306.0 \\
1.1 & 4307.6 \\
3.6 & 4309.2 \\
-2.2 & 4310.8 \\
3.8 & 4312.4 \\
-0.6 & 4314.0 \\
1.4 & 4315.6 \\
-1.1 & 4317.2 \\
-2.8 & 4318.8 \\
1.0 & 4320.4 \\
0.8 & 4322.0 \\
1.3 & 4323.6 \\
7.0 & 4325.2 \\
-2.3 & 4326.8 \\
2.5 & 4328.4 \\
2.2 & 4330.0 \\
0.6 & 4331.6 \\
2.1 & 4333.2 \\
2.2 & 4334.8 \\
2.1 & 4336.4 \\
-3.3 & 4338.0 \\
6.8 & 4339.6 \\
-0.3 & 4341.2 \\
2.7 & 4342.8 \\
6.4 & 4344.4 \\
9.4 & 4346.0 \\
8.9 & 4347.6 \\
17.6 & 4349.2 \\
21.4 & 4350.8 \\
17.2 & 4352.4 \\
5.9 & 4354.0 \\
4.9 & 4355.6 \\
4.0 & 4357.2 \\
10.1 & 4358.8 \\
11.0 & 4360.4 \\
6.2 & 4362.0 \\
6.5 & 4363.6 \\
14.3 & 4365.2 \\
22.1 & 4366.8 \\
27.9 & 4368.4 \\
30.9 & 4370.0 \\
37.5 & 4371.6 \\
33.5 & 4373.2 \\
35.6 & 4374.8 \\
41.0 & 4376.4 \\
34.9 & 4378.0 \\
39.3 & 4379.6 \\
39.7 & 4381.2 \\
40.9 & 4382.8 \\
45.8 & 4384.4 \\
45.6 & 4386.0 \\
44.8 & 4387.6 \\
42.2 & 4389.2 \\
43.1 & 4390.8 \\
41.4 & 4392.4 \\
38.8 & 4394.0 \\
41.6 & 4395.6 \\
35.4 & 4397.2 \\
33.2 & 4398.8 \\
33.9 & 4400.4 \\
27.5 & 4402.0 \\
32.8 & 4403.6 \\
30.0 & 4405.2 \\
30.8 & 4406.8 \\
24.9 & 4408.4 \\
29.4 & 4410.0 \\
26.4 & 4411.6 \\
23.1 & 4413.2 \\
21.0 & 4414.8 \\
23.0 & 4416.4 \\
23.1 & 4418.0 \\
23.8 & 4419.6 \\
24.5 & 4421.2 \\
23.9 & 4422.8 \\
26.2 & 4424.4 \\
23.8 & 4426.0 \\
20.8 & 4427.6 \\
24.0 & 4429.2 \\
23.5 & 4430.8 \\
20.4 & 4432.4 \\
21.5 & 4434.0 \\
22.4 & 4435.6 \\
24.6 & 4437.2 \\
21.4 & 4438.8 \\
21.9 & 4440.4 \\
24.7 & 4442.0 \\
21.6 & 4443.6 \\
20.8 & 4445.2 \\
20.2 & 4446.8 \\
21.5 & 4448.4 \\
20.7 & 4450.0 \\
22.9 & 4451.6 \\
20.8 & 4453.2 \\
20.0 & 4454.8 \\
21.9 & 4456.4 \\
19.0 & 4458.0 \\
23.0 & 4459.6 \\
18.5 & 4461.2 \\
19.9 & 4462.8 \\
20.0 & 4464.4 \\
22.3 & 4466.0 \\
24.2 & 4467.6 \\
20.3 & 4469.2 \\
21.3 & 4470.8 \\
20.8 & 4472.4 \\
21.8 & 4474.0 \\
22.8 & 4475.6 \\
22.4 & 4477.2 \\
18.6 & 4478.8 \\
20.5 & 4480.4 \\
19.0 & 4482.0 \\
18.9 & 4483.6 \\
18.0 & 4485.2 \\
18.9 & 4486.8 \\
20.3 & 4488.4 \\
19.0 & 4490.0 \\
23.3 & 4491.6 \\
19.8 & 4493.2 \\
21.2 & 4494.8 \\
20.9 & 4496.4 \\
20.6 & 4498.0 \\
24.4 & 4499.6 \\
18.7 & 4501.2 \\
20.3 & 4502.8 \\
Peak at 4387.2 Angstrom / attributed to C IV 1549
